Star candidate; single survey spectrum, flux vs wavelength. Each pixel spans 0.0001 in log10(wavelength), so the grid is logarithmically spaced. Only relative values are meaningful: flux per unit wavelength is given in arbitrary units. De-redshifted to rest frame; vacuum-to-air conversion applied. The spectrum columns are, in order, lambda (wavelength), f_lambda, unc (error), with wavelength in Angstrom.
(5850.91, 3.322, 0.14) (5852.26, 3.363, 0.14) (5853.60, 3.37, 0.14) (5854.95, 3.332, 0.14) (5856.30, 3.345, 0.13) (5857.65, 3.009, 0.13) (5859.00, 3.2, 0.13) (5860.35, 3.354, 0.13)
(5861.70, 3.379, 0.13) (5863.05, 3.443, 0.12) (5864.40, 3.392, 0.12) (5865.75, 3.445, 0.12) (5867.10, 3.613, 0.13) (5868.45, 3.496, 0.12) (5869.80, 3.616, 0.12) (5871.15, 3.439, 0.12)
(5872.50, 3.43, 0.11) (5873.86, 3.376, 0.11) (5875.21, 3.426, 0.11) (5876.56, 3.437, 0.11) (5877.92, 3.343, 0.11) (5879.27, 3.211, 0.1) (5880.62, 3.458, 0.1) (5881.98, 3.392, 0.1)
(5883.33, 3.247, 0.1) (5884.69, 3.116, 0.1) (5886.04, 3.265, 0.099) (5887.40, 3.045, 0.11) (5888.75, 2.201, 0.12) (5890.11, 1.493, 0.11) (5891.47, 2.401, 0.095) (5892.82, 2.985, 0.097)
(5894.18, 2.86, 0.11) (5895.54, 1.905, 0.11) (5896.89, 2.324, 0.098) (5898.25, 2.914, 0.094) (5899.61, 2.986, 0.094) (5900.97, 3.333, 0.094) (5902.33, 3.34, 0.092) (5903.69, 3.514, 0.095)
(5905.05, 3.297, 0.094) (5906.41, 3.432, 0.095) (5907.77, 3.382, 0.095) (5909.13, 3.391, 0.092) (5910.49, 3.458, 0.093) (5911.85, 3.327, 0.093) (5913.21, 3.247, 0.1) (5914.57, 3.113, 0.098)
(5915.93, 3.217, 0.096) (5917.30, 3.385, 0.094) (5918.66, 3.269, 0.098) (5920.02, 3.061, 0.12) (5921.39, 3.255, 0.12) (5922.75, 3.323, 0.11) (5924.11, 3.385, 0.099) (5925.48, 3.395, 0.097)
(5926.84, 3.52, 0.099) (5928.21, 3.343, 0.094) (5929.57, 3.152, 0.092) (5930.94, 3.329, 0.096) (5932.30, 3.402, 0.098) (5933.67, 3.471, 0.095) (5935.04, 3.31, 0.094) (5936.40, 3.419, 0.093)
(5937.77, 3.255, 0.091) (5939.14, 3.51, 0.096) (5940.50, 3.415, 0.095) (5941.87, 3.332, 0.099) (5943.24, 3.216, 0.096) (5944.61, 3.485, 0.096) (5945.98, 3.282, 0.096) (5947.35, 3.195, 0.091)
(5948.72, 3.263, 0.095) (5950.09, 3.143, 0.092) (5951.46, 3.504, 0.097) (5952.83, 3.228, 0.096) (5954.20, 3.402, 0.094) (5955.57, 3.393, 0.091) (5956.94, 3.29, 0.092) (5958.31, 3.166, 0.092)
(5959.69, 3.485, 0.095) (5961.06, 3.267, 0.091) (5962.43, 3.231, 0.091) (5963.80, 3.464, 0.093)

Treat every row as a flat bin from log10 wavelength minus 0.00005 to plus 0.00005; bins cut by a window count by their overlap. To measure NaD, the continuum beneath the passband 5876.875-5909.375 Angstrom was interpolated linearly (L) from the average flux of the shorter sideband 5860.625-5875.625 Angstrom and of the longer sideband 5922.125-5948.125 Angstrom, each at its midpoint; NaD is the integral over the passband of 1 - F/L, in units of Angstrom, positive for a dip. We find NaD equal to 4.0 Angstrom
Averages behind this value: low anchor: 3.46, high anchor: 3.35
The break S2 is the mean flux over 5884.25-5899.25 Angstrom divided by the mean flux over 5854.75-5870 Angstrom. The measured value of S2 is 0.8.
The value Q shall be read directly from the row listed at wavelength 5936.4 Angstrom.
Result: 3.419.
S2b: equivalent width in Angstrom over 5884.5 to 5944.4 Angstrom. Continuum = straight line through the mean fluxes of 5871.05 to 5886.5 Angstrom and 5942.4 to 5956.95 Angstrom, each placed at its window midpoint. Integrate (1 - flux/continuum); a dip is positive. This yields 3.22 Angstrom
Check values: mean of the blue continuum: 3.34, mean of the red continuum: 3.31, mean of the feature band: 3.15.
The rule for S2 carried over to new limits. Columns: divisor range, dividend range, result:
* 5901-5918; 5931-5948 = 1.00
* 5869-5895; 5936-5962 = 1.08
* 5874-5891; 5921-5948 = 1.10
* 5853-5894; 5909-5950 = 1.04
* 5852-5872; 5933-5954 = 0.98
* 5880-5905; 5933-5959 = 1.15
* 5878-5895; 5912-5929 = 1.14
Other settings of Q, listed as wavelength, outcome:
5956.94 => 3.29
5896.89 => 2.324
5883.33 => 3.247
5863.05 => 3.443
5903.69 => 3.514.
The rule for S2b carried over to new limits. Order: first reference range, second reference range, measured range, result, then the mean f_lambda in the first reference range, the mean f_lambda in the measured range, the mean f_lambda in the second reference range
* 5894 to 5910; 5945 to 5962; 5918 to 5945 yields -1.2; 3.07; 3.34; 3.3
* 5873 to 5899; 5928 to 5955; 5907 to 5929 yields -1.1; 2.92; 3.32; 3.33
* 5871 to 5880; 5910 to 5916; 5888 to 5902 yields 3.2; 3.38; 2.56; 3.28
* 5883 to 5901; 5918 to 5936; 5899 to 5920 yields -2.1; 2.69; 3.31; 3.33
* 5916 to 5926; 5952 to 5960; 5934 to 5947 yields -0.2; 3.29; 3.36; 3.32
